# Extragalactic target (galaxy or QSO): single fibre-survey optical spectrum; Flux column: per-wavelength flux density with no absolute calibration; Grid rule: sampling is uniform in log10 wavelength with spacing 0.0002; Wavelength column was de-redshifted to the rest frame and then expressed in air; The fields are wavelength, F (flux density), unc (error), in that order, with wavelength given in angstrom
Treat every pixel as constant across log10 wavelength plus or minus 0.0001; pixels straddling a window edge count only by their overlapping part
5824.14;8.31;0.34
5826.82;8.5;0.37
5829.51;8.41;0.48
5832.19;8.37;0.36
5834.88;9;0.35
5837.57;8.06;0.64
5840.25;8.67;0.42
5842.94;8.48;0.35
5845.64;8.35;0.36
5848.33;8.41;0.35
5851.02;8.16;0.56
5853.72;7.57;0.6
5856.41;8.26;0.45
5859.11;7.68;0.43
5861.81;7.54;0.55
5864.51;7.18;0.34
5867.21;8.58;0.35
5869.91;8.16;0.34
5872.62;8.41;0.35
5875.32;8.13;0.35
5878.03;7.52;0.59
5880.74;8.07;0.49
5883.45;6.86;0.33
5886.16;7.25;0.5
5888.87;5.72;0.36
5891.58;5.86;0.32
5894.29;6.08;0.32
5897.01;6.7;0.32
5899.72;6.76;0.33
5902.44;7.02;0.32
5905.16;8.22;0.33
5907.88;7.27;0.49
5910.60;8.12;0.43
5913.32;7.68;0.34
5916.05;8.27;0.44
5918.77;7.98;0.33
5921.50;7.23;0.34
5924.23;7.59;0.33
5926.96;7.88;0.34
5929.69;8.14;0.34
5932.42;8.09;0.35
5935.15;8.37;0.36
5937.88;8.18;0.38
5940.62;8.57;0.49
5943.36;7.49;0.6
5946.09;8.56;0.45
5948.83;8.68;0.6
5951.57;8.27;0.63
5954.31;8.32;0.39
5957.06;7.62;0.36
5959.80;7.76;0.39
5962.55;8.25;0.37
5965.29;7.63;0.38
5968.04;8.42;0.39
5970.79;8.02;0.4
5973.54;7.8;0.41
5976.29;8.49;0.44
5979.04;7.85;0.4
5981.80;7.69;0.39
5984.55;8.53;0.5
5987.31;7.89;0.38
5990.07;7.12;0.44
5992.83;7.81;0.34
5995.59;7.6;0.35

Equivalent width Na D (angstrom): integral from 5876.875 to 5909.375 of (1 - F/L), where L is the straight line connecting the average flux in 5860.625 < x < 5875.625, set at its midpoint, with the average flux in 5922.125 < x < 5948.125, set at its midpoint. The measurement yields 4.4 angstrom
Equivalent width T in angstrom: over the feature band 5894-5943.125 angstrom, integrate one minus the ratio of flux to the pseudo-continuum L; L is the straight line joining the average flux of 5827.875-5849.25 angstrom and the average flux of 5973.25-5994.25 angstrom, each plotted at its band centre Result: 2.7 angstrom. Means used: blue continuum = 8.47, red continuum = 7.9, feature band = 7.71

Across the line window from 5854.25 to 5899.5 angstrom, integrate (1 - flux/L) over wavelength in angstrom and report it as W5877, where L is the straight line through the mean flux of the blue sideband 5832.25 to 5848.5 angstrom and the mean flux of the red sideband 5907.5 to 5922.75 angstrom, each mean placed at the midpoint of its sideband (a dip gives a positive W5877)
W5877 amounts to 4.4 angstrom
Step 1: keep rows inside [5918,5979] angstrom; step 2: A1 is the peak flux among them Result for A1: 8.68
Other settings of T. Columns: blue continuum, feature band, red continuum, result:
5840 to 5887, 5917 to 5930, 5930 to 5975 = 0.5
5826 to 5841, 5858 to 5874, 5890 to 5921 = 0.0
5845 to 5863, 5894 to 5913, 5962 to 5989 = 1.8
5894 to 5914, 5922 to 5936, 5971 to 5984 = -0.8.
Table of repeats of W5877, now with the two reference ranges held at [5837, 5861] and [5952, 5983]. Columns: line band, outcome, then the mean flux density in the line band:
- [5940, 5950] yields -0.3 angstrom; 8.3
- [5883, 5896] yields 2.9 angstrom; 6.33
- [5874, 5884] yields 0.5 angstrom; 7.7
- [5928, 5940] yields -0.2 angstrom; 8.21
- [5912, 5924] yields 0.4 angstrom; 7.77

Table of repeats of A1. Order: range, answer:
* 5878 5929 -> 8.27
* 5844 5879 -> 8.58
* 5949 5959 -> 8.32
